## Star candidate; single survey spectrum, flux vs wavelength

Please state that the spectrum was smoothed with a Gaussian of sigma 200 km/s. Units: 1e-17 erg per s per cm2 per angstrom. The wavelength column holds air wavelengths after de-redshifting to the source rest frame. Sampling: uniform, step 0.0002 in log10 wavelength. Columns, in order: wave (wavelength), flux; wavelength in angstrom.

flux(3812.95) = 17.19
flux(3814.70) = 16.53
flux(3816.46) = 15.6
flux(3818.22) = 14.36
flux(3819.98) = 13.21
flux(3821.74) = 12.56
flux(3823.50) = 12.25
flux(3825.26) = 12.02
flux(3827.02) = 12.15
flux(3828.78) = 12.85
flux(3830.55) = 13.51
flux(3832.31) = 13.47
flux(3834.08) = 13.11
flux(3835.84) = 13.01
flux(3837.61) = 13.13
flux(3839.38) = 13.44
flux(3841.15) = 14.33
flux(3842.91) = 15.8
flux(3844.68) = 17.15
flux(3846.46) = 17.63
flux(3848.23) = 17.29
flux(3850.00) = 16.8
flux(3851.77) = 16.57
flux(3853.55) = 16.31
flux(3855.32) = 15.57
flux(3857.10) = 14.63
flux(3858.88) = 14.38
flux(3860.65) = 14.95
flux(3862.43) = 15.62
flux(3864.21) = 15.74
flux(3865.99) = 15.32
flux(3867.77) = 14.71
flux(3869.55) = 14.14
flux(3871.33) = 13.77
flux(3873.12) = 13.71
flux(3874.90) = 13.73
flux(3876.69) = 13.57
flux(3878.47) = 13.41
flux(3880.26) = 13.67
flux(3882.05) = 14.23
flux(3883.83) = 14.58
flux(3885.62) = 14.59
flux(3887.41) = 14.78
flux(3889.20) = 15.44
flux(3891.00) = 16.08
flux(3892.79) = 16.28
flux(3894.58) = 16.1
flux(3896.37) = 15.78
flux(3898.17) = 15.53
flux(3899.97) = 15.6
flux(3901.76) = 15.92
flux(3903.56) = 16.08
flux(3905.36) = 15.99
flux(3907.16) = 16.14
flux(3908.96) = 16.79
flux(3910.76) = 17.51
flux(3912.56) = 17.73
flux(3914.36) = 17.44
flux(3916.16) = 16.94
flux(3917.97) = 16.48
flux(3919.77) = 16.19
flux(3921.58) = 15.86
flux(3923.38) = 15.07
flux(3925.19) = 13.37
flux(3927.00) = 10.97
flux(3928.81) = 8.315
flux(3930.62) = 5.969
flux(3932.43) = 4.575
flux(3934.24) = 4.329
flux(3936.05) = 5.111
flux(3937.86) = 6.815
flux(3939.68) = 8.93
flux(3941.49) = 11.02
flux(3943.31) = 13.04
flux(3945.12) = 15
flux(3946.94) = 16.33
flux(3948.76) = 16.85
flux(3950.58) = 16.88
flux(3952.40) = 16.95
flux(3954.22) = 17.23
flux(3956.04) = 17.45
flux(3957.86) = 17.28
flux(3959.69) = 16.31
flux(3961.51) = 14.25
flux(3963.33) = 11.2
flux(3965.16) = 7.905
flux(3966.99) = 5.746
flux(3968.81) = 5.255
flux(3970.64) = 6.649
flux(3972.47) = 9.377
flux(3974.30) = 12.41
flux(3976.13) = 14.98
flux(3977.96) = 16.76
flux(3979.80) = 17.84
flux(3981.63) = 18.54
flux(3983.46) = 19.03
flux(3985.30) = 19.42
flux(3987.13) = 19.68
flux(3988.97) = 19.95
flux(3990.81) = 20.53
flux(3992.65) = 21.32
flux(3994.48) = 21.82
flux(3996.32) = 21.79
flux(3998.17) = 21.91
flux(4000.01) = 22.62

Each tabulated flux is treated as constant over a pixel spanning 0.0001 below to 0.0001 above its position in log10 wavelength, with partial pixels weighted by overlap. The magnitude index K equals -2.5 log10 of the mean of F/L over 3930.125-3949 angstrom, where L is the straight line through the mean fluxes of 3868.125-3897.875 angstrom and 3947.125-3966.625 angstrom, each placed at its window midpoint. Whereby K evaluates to 0.473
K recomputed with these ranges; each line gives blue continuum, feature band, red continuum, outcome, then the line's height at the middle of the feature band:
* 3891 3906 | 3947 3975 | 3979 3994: 0.39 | 18.6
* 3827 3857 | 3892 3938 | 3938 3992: 0.08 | 14.7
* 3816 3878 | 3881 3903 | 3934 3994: -0.08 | 14.3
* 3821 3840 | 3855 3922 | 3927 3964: -0.23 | 12.5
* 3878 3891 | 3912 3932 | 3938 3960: 0.08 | 14.8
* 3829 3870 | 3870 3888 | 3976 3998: 0.15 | 16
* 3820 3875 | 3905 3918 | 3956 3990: -0.18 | 14.3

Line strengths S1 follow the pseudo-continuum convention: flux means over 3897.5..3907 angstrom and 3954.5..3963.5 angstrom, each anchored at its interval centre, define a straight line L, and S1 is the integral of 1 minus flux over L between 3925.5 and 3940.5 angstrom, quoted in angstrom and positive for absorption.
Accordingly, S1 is 8.2 angstrom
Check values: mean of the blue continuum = 15.8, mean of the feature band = 7.12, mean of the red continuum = 15.8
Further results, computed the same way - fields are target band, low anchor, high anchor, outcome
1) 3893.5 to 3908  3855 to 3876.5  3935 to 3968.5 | -2.1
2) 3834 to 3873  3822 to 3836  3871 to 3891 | -5.0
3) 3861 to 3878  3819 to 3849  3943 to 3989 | -0.4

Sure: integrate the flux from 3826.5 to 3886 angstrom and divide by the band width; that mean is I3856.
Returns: 14.6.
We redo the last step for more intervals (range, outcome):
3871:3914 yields 15.3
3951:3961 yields 16.9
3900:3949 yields 13.1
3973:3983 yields 16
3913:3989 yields 13.3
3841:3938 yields 14.4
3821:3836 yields 12.8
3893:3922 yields 16.4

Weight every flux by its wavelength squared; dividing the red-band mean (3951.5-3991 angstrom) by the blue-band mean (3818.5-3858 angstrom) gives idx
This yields 1.09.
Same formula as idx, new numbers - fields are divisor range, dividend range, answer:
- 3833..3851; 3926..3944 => 0.54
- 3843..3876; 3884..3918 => 1.07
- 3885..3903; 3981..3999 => 1.37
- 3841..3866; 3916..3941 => 0.68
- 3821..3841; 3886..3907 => 1.26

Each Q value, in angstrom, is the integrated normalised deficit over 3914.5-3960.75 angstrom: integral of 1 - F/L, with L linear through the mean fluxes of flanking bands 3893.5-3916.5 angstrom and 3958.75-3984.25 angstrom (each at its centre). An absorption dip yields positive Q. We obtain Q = 4.5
